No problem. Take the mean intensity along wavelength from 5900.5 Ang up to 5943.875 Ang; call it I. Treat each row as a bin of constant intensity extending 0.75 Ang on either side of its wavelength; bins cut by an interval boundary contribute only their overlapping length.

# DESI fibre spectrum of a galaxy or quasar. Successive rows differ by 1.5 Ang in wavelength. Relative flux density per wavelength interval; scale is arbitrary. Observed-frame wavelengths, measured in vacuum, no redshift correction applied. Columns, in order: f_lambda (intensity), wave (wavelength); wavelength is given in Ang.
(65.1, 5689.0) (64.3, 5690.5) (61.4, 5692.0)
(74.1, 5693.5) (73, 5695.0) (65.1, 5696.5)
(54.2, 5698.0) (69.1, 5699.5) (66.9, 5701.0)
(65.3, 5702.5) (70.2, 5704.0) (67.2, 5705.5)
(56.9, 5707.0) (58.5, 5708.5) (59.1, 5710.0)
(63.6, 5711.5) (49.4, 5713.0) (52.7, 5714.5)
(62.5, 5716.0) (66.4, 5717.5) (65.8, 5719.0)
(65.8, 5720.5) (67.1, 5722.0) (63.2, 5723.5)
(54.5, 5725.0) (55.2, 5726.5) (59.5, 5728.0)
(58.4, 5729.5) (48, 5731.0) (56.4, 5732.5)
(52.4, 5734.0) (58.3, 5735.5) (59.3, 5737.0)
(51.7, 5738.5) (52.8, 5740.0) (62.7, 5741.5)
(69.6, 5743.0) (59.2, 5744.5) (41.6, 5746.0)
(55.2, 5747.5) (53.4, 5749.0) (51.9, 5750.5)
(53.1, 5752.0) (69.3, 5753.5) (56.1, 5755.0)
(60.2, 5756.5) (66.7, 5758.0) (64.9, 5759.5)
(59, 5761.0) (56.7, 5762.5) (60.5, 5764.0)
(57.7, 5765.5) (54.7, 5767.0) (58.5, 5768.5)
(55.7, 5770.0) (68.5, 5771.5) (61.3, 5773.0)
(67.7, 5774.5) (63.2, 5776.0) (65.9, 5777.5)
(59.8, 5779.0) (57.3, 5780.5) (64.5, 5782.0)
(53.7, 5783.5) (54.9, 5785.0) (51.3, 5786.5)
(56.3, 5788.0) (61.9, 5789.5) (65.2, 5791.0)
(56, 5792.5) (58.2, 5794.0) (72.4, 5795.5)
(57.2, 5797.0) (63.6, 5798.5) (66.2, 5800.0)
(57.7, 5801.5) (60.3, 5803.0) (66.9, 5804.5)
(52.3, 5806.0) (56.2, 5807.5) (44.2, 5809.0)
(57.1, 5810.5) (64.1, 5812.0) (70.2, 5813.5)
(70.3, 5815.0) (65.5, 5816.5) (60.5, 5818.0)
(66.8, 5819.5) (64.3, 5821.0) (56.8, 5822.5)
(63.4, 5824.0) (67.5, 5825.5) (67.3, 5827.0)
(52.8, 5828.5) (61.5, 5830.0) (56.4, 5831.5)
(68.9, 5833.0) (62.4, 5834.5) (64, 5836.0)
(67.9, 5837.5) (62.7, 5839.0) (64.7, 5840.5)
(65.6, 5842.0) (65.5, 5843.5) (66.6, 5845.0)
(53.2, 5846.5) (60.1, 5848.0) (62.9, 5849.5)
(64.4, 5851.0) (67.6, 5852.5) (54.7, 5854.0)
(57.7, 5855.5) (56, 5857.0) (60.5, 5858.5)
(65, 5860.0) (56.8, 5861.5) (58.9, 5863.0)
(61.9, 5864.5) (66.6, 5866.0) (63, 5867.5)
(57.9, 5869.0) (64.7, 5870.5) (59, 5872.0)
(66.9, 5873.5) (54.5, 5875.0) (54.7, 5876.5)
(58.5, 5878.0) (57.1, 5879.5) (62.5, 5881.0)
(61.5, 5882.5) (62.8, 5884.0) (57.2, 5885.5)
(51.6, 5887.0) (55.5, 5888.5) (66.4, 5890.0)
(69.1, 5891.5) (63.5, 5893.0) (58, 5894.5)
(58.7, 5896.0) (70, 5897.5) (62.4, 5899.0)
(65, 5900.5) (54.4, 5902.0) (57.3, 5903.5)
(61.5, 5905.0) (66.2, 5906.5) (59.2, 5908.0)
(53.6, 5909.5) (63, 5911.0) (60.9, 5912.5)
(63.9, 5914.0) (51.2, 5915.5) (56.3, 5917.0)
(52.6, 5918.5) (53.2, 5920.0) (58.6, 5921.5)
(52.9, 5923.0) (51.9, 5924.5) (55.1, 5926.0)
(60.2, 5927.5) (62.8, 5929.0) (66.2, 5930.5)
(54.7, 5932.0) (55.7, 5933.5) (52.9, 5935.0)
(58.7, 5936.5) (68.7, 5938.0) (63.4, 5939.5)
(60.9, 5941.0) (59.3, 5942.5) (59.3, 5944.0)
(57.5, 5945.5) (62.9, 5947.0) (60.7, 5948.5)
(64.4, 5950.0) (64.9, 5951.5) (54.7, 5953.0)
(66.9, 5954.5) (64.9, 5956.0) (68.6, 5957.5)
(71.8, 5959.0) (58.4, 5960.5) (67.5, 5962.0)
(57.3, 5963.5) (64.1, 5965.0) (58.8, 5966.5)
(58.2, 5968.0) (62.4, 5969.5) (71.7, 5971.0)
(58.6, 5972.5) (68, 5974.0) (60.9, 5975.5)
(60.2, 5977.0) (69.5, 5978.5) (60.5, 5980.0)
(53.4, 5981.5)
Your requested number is 58.5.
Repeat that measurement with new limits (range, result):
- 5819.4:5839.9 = 62.9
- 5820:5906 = 61.4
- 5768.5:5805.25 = 61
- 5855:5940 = 59.6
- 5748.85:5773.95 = 59.5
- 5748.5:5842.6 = 61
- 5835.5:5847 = 64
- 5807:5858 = 62.1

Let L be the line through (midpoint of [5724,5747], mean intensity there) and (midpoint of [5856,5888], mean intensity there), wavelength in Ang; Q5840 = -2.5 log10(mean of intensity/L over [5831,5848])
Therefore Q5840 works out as -0.08 mag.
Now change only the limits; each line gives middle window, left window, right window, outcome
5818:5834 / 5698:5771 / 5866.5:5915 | -0.04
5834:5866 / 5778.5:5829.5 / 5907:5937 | -0.05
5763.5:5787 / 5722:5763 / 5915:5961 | -0.03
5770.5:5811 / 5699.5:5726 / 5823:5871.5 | 0.04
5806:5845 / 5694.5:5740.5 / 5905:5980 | -0.04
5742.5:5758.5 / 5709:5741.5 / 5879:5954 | 0.02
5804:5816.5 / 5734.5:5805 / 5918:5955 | -0.02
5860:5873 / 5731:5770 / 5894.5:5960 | -0.04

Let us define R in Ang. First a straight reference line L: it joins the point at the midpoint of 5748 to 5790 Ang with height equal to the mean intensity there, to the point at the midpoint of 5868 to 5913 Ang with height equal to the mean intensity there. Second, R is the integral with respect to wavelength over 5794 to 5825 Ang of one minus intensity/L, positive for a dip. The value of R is -1.0 Ang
